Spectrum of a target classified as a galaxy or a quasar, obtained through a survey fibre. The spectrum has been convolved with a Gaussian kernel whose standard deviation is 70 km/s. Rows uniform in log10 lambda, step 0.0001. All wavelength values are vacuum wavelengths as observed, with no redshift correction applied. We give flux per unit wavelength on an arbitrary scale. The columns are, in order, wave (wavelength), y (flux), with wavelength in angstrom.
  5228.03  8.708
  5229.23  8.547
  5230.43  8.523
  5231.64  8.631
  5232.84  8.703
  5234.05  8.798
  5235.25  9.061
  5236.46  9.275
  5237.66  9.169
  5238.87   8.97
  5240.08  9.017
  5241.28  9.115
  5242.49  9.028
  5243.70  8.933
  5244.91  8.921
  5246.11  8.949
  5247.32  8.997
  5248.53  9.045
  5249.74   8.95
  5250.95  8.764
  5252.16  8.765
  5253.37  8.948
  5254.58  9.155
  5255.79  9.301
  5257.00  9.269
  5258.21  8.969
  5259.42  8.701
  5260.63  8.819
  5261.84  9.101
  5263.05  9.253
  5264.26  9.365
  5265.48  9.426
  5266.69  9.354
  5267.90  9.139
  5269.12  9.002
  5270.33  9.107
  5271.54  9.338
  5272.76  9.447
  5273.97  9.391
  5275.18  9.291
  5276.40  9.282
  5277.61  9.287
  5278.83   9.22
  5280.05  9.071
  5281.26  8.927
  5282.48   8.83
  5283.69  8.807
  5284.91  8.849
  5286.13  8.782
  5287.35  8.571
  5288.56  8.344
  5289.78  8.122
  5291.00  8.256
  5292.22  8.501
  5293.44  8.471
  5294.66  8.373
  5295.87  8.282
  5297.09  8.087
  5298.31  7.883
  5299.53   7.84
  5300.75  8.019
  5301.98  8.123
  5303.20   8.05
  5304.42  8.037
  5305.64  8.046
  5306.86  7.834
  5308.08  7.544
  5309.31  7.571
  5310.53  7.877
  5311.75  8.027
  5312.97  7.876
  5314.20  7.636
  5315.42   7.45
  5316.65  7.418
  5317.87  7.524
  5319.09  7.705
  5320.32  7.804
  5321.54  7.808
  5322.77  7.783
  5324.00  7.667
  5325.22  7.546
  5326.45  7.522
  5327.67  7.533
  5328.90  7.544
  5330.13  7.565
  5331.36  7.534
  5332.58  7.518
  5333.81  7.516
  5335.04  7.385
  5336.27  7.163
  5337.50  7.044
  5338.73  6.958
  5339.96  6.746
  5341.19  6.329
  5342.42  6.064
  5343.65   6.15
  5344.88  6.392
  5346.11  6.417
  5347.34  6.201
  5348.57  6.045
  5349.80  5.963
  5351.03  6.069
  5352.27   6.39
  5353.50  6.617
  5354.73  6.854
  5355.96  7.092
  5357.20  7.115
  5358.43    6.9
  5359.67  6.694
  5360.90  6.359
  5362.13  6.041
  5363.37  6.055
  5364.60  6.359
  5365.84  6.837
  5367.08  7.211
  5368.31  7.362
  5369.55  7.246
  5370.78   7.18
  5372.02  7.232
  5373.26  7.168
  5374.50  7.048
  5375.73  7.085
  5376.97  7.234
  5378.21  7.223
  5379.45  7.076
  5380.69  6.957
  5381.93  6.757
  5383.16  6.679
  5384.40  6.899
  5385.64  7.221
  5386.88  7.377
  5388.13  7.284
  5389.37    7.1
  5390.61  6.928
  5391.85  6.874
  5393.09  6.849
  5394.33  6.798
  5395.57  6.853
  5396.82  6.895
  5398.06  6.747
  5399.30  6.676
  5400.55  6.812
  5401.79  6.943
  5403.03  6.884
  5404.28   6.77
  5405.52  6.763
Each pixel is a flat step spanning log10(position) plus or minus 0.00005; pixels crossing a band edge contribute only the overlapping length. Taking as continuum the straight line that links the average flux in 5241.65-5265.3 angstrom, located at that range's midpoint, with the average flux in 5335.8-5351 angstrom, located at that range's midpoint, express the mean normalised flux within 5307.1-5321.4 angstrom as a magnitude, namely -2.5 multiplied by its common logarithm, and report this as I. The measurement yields -0.06 mag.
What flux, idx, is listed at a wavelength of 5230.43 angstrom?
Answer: 8.523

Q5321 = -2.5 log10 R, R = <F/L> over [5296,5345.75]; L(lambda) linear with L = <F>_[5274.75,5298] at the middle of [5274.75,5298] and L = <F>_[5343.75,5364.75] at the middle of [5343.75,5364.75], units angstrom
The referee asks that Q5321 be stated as 0.01 mag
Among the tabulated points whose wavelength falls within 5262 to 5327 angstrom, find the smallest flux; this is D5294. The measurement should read 7.418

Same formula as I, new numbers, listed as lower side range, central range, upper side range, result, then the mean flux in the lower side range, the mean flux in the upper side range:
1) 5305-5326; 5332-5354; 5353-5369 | 0.08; 7.71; 6.73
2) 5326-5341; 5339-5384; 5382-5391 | 0.07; 7.3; 7.06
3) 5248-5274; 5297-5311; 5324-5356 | 0.00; 9.11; 6.86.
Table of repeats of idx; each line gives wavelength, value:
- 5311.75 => 8.027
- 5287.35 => 8.571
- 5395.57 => 6.853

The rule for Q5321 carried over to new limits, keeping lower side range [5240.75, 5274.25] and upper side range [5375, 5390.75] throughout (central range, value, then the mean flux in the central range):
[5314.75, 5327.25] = 0.06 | 7.63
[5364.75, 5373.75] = 0.02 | 7.13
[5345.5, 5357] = 0.18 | 6.43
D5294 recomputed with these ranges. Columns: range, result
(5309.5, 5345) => 6.064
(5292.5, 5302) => 7.84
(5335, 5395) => 5.963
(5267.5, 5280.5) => 9.002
